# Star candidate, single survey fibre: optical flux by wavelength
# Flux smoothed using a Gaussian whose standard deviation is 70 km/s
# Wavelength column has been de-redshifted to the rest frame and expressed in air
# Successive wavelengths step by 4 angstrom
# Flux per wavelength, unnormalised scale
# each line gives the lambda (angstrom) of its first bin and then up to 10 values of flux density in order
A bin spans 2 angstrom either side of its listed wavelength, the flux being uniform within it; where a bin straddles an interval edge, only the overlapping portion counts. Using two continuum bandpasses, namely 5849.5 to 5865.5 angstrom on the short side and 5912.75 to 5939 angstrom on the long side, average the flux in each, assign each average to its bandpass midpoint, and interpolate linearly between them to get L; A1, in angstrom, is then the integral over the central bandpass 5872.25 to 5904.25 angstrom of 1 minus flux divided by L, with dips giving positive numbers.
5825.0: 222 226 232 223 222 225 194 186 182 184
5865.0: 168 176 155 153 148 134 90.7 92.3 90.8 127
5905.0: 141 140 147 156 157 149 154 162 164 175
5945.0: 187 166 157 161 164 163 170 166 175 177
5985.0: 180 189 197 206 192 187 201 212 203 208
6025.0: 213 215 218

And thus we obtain 8.93 angstrom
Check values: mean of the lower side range 182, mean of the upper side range 156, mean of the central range 123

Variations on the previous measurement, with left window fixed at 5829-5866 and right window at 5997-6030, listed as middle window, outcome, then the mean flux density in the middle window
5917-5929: 2.95 angstrom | 154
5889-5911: 9.51 angstrom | 116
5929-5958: 5.28 angstrom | 167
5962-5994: 4.34 angstrom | 176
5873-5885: 3.26 angstrom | 148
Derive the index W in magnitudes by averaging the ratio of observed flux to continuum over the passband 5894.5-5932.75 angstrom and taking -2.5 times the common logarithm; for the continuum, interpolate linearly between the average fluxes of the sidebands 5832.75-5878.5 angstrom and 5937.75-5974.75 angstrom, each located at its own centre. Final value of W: 0.25 mag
